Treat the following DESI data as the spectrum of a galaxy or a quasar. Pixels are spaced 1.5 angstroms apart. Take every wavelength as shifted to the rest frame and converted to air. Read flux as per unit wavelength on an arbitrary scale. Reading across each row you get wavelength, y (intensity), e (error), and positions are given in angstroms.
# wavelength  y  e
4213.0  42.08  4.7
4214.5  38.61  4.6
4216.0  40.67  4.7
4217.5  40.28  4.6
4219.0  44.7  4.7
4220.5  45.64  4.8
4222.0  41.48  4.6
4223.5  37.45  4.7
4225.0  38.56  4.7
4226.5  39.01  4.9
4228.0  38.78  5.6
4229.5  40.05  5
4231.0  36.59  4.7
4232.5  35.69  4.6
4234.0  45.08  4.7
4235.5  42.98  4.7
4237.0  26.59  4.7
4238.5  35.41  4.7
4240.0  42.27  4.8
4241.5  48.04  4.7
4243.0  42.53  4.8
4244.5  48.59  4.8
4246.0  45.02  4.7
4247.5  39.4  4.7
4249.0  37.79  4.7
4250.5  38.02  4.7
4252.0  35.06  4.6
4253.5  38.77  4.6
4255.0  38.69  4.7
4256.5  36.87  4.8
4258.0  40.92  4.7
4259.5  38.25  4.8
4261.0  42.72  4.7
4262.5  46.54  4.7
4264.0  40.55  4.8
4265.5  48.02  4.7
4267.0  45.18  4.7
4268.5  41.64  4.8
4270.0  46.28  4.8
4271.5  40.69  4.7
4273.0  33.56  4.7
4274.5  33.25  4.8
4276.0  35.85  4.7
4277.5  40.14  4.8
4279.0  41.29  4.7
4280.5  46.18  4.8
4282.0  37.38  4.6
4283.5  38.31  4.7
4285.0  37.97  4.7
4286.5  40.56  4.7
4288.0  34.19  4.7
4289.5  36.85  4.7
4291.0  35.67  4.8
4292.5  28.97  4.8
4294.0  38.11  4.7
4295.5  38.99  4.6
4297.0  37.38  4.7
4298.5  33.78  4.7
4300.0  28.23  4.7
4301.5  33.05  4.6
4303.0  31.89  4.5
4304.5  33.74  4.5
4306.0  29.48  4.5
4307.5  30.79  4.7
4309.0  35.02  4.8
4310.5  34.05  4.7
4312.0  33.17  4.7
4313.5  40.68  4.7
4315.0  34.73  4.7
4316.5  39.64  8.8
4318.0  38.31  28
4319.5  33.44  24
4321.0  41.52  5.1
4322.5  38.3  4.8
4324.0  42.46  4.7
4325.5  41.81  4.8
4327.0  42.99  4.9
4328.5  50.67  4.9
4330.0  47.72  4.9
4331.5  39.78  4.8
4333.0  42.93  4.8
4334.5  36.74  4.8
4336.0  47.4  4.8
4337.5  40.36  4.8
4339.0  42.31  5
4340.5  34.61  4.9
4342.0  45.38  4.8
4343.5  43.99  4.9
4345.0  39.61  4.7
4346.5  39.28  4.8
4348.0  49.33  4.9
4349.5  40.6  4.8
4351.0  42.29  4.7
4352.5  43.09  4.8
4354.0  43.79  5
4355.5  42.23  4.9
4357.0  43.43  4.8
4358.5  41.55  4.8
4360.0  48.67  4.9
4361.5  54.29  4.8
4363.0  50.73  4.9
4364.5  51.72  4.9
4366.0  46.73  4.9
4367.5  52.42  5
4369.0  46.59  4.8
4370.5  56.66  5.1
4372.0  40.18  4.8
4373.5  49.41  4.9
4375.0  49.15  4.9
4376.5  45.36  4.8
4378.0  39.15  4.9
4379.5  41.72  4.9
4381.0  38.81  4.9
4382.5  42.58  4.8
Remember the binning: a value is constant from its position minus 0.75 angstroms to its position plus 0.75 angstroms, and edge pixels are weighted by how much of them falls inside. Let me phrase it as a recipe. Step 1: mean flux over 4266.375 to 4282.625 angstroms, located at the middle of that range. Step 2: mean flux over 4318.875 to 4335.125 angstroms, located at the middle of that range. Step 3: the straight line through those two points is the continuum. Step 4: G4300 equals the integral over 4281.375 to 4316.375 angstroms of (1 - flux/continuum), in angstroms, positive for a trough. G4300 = 5.0 angstroms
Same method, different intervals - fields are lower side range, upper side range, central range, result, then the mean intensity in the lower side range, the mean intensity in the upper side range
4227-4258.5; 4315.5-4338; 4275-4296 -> 1.4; 39.7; 41.5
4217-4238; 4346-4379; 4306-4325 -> 3.1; 39.4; 46.2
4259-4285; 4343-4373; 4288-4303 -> 2.8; 40.9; 45.9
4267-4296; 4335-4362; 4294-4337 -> 3.3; 38.4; 43.3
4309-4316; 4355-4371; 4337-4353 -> 0.8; 35.7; 48.6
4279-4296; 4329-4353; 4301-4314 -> 2.0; 37.7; 42.3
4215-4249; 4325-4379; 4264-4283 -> 0.6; 40.6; 44.8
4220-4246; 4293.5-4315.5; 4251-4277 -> -1.7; 40.4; 34.2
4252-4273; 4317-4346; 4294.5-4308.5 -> 2.8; 41.4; 41.6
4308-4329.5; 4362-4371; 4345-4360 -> 1.4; 39.1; 50.7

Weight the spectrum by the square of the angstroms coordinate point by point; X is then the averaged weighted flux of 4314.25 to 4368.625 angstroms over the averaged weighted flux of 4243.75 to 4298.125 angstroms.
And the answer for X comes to 1.1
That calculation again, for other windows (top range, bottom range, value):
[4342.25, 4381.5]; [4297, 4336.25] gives 1.23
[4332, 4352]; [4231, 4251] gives 1.09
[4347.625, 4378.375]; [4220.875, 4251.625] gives 1.24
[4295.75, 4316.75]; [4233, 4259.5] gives 0.87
